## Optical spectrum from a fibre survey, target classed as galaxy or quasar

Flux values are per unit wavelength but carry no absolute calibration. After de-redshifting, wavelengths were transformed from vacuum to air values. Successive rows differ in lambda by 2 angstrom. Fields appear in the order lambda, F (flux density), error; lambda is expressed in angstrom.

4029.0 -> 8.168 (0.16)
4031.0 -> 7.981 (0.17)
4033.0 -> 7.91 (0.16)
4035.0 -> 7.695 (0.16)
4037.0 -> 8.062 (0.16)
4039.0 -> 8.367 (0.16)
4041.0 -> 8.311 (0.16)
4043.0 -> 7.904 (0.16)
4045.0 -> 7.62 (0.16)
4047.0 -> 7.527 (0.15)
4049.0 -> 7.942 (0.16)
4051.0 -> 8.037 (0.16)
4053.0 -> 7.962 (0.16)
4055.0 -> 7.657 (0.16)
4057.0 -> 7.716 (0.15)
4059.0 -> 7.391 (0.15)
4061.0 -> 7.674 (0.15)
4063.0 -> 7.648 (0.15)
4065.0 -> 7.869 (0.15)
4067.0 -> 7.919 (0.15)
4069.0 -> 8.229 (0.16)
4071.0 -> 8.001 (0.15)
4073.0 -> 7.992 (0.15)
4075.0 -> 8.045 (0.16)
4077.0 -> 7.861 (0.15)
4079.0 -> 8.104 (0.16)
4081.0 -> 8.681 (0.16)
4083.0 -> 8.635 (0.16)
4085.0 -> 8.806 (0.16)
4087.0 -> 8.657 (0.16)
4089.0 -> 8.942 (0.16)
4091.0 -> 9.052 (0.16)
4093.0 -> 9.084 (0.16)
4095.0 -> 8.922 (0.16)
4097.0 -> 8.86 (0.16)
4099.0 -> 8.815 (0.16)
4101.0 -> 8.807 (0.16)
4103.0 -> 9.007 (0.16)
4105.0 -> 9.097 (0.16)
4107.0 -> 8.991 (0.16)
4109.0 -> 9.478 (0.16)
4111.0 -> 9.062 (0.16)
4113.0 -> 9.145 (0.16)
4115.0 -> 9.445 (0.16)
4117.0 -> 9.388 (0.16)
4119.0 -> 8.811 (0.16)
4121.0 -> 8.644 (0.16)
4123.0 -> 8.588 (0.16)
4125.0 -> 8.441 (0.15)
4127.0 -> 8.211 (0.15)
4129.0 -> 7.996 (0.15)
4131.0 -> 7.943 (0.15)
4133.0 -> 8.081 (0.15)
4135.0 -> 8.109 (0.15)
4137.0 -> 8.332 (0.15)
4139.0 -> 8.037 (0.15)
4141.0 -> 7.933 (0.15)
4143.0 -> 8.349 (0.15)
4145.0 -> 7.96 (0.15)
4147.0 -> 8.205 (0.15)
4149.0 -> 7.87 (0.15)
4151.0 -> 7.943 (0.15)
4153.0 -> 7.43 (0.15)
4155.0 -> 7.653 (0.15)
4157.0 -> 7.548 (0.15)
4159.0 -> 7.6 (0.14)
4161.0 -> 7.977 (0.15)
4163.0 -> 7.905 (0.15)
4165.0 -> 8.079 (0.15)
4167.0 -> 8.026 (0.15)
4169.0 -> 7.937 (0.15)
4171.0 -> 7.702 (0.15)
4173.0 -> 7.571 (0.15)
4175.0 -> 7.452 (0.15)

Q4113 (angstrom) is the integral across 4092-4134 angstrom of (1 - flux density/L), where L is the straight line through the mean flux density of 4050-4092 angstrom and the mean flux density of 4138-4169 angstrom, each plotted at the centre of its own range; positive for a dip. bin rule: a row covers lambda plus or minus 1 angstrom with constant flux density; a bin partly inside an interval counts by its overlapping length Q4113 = -4.10 angstrom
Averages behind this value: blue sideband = 8.14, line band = 8.8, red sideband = 7.9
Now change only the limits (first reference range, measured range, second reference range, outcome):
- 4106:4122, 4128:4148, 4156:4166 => 0.8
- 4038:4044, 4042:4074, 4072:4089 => 1.8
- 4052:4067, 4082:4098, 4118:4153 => -2.0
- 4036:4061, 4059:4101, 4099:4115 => 0.8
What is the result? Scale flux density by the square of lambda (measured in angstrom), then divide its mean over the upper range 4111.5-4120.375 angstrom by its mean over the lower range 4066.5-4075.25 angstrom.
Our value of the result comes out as 1.2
